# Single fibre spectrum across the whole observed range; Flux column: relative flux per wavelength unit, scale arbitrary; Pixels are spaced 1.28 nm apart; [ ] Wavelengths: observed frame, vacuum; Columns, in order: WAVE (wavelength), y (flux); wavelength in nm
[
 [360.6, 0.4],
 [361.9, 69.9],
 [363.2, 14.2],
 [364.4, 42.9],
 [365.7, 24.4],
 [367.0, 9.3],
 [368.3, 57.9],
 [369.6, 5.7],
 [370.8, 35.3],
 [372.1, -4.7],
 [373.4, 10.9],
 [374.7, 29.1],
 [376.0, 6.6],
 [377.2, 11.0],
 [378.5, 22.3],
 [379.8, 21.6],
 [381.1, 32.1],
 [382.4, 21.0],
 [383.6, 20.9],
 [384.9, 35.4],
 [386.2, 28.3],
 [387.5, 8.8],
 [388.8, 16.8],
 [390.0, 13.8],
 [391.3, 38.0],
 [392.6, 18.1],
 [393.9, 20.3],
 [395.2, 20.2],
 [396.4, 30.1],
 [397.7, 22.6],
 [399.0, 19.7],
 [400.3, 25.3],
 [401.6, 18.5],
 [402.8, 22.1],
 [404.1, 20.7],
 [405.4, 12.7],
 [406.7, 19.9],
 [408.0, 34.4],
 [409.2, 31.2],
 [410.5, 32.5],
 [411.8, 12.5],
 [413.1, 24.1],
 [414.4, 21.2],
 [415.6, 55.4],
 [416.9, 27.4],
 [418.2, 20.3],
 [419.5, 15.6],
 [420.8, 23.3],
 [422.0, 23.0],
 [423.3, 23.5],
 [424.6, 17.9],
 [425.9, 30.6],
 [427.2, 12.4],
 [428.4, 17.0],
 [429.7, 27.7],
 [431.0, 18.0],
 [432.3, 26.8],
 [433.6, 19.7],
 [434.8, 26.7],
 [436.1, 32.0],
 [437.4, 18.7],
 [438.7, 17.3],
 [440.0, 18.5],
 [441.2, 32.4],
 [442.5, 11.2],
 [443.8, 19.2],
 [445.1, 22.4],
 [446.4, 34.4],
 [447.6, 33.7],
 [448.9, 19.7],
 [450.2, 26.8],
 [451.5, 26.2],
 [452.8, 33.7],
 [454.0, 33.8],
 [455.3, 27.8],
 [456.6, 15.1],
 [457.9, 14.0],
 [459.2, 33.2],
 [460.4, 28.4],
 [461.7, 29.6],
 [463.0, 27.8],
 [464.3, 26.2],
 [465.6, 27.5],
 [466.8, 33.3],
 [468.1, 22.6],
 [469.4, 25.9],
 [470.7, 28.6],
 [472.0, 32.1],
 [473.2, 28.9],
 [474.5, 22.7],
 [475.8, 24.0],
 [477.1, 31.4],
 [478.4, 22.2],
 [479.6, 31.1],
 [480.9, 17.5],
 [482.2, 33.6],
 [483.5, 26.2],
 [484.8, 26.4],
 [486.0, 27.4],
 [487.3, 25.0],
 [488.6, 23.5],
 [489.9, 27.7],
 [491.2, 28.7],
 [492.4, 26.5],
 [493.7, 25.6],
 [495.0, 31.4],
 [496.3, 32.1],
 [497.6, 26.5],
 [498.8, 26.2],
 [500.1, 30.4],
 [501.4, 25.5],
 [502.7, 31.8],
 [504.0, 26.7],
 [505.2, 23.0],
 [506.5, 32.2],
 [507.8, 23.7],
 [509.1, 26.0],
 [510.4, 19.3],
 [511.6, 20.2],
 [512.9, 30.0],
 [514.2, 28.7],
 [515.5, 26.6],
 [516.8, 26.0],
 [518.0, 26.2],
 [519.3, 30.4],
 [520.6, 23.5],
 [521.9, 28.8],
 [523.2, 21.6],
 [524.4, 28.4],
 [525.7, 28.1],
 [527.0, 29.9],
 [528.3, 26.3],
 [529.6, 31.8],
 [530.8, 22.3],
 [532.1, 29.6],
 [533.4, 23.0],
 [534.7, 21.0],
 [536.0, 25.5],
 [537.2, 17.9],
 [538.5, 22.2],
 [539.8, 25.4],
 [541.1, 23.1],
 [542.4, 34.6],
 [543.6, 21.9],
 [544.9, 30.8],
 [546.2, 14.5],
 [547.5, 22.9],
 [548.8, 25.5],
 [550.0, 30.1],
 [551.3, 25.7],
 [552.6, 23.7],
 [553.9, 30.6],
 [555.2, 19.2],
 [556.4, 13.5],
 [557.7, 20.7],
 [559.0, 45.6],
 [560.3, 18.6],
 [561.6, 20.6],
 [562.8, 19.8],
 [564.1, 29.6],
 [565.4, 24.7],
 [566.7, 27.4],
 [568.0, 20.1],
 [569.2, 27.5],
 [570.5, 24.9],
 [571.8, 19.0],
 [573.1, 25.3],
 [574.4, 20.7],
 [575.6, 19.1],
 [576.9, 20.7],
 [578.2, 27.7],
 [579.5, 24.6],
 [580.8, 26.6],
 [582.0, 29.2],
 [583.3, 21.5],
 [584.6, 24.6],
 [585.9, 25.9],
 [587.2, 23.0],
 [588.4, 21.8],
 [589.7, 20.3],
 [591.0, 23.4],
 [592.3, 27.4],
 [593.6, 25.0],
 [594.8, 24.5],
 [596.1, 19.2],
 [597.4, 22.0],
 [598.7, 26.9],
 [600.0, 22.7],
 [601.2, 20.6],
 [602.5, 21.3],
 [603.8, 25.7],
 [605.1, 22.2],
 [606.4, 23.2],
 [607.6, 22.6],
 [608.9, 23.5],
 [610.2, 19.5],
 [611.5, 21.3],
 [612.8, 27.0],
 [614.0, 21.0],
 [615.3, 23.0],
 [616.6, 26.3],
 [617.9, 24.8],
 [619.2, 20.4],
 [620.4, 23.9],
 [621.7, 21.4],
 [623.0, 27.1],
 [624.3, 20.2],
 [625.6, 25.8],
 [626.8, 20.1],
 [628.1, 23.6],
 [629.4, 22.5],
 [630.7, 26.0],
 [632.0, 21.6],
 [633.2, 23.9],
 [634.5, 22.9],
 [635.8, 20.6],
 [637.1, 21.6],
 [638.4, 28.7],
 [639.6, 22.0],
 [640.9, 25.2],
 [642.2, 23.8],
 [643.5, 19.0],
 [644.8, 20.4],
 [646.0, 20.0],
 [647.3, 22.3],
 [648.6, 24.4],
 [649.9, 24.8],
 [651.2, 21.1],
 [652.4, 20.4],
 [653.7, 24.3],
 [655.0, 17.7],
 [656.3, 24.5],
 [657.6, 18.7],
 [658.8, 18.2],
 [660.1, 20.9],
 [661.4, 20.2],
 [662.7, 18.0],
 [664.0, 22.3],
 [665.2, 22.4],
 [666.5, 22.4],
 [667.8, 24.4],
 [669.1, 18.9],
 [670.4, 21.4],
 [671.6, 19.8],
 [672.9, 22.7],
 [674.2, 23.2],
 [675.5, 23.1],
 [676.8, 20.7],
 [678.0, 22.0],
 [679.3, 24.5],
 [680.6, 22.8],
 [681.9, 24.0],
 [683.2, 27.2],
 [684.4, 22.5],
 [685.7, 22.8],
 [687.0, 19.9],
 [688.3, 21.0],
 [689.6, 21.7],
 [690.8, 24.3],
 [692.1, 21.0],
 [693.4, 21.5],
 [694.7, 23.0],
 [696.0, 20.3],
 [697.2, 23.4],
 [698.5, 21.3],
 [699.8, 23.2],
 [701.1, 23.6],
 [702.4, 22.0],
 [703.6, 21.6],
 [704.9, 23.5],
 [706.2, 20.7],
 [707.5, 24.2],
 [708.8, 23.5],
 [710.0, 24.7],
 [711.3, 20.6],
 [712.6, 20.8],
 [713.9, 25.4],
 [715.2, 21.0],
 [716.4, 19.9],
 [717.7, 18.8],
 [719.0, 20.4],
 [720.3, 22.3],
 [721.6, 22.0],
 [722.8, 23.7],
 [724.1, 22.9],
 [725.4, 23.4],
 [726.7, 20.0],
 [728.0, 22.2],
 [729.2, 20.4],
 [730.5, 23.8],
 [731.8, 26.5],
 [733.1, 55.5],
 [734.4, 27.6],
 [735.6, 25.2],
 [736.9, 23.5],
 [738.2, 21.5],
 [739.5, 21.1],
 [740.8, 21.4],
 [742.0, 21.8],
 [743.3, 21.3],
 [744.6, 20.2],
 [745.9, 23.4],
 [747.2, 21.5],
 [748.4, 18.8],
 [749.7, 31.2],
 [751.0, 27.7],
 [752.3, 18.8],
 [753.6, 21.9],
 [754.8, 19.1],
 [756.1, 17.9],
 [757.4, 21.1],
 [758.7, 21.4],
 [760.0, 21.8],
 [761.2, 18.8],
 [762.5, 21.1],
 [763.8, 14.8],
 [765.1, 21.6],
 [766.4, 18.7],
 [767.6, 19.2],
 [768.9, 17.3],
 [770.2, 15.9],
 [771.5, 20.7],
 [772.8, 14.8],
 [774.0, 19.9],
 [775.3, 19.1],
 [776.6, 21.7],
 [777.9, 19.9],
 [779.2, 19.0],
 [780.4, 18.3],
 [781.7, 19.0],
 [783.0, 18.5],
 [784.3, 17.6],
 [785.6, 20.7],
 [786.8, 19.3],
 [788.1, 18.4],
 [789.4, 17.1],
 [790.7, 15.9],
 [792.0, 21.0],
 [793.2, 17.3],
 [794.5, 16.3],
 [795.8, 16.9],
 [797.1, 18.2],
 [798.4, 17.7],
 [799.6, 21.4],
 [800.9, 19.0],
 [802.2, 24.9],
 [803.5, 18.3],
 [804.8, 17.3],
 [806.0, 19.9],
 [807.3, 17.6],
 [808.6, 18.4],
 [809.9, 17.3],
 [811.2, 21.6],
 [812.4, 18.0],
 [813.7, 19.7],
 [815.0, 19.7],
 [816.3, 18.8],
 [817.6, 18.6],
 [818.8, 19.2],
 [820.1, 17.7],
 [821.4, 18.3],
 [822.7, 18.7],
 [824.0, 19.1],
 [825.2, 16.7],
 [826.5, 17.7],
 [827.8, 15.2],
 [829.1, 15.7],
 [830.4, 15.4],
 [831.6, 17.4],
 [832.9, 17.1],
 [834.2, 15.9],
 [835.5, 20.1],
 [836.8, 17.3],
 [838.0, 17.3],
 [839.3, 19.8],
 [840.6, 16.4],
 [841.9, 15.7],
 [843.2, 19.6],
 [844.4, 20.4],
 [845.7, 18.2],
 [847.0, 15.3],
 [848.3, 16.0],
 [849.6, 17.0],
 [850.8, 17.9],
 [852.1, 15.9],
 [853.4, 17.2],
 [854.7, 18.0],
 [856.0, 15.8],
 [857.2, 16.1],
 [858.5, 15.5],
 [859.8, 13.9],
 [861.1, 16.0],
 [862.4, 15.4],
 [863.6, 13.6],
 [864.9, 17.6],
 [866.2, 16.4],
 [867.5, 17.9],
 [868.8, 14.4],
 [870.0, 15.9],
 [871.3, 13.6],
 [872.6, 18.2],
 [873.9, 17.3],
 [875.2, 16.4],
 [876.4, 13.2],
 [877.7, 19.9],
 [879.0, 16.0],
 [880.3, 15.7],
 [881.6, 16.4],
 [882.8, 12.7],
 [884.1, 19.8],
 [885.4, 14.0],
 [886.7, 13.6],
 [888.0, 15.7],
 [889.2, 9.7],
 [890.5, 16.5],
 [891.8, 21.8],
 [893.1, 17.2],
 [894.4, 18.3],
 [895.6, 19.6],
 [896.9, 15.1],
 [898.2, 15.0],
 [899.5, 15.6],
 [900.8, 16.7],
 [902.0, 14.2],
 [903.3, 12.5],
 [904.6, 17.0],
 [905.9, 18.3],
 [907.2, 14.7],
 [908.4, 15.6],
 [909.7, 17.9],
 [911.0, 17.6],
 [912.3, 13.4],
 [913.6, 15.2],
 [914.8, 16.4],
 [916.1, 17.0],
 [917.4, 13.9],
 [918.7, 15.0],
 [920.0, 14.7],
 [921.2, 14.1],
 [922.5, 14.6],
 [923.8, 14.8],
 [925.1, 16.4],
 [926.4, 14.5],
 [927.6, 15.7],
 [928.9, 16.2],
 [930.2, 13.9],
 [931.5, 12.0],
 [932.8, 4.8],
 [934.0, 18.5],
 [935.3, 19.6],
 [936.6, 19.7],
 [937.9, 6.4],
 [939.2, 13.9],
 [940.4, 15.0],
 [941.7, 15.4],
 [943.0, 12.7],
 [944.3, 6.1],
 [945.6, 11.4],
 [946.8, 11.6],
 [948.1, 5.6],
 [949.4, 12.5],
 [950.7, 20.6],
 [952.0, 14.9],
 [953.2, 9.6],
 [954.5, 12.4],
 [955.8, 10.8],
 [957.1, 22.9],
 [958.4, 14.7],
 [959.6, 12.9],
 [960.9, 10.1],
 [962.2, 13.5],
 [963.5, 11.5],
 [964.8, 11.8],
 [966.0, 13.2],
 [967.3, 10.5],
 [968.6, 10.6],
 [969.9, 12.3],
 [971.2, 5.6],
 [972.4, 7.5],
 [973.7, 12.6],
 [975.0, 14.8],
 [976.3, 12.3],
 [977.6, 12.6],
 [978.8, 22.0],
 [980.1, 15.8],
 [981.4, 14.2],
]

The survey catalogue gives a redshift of 0.116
